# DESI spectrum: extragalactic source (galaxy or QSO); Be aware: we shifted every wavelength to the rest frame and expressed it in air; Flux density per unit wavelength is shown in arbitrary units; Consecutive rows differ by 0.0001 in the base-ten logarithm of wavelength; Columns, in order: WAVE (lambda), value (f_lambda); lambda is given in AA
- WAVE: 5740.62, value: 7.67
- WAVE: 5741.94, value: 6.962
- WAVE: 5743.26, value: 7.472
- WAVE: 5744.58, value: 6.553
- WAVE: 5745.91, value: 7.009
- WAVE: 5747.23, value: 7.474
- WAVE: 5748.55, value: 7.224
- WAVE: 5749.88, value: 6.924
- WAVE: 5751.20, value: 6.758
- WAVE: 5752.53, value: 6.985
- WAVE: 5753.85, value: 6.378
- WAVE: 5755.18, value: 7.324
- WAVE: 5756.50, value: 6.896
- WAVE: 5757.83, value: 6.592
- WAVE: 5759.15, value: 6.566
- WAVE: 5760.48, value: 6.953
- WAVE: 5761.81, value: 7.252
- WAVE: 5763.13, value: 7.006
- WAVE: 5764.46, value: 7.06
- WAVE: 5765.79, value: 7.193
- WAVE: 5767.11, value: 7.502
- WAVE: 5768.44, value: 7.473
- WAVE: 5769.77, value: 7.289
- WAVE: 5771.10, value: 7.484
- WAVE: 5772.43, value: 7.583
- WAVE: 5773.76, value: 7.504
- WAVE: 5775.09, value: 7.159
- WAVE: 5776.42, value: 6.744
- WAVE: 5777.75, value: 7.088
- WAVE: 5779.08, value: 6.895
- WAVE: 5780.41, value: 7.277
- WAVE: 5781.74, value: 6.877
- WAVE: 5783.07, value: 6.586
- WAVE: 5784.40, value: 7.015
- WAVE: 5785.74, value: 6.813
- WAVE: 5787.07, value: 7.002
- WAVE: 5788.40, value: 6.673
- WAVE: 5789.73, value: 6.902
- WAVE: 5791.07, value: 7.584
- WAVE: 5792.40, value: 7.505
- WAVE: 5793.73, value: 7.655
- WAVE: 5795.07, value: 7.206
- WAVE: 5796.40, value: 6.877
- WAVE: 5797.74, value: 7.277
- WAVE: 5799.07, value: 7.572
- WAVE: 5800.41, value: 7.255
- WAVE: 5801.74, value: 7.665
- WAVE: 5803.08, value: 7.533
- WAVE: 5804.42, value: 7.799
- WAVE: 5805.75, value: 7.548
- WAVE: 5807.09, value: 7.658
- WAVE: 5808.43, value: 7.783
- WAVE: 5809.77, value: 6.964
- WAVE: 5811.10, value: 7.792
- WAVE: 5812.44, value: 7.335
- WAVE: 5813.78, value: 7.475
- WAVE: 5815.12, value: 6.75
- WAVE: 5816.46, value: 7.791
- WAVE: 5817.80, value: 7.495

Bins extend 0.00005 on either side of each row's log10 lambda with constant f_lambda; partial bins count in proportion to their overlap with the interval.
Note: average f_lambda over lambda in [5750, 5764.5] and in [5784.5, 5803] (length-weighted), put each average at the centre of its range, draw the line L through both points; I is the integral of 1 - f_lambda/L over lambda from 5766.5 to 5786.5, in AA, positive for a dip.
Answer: -0.2 AA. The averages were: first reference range 6.88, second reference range 7.23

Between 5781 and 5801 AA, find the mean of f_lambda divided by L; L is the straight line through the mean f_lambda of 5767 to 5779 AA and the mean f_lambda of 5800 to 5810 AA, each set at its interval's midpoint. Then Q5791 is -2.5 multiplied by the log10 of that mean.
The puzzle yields 0.05 mag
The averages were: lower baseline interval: 7.28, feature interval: 7.12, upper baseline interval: 7.55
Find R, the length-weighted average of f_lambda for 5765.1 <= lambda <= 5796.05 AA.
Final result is 7.17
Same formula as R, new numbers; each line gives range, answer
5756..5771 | 7.09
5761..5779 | 7.24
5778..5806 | 7.21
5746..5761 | 6.92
